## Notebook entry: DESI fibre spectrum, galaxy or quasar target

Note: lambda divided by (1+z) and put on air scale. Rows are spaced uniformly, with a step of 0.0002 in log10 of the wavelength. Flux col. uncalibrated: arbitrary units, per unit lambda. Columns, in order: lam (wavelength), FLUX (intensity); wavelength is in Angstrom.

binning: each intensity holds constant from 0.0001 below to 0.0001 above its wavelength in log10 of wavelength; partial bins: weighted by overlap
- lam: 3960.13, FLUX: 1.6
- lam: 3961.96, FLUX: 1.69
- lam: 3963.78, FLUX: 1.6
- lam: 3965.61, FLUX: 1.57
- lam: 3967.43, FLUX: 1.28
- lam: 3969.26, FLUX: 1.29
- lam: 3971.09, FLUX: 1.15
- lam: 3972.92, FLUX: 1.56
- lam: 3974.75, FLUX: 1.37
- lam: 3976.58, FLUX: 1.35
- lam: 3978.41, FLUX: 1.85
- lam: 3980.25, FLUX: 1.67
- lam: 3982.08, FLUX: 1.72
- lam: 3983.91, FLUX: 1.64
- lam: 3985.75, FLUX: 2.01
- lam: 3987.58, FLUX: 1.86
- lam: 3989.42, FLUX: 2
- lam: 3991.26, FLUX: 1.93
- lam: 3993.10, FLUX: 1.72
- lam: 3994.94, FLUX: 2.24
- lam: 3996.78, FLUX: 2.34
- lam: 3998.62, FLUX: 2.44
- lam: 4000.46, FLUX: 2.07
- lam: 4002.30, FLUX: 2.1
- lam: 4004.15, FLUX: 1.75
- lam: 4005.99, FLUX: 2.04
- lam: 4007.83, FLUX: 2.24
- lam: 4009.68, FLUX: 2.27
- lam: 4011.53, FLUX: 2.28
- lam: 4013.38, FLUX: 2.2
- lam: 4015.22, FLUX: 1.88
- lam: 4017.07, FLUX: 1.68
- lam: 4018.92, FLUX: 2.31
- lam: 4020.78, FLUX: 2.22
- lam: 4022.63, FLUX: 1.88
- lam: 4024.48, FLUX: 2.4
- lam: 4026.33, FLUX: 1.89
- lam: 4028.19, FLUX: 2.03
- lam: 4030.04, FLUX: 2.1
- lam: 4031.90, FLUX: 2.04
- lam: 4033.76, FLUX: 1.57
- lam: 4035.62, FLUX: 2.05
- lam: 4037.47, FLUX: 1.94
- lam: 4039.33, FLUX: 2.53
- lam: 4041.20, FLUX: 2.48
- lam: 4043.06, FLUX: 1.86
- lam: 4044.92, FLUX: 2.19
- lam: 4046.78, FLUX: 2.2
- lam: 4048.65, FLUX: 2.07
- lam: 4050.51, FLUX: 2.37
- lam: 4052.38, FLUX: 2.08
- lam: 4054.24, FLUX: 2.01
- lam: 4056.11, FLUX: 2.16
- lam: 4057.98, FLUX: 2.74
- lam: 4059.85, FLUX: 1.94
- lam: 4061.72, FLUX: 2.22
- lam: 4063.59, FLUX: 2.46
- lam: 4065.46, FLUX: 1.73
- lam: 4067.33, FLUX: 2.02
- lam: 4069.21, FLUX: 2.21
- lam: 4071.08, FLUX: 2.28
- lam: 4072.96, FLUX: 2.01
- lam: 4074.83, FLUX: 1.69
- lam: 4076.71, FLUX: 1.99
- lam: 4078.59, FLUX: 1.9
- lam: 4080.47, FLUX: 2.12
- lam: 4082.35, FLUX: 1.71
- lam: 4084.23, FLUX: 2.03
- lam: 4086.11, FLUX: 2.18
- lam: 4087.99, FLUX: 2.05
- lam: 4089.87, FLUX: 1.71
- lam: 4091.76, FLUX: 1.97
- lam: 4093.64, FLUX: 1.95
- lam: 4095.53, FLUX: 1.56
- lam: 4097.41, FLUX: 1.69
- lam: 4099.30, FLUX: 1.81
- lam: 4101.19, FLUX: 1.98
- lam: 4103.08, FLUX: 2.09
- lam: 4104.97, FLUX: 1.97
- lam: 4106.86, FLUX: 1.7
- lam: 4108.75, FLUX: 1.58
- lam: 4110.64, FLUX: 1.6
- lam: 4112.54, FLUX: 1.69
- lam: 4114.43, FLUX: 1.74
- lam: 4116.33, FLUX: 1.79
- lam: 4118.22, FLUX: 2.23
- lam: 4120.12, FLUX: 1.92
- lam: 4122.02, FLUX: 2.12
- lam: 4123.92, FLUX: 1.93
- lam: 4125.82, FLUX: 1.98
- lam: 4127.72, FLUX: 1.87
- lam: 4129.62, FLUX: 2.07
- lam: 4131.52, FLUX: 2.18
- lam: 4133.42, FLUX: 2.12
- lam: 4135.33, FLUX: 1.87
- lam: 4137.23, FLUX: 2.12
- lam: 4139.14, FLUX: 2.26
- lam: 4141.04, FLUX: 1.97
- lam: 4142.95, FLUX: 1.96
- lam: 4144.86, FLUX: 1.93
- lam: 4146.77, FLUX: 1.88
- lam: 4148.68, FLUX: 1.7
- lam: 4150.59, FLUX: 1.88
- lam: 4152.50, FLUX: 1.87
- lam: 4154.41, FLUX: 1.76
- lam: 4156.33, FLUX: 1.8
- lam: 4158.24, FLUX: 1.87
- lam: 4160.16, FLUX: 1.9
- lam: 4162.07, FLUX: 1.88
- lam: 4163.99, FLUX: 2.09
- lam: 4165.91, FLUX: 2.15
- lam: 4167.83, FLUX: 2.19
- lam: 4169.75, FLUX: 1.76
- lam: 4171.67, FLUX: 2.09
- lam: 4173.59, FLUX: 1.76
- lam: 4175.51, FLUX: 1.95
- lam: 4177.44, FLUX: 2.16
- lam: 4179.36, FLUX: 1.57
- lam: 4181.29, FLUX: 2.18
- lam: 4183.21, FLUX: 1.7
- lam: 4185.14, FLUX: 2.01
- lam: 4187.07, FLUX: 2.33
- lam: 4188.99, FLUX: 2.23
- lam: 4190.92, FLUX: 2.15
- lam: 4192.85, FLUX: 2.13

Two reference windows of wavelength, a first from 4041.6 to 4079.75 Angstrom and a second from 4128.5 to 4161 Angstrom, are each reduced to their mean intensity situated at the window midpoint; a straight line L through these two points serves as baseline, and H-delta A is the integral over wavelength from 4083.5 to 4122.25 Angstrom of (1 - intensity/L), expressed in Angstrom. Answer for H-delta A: 3.08 Angstrom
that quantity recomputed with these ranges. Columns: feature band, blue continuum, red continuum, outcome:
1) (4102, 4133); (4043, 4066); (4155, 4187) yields 2.18 Angstrom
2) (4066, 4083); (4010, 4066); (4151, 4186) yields 0.63 Angstrom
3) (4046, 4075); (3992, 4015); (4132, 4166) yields -1.27 Angstrom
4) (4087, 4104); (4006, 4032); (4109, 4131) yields 0.69 Angstrom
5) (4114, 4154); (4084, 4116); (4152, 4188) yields -1.71 Angstrom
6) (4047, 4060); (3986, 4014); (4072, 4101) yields -1.59 Angstrom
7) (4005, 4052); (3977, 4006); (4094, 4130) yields -4.59 Angstrom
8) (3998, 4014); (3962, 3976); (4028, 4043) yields -3.23 Angstrom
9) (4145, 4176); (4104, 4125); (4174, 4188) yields 0.43 Angstrom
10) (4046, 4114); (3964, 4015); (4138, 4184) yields -3.32 Angstrom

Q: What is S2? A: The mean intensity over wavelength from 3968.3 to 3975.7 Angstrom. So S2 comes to 1.34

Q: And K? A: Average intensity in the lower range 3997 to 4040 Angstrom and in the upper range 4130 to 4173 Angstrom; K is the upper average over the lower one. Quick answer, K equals 0.9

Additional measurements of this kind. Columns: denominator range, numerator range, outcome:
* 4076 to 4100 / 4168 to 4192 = 1.05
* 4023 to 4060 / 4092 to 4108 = 0.87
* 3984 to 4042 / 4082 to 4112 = 0.89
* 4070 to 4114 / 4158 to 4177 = 1.05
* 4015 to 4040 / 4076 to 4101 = 0.93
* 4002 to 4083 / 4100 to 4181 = 0.92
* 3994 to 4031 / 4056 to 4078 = 1.00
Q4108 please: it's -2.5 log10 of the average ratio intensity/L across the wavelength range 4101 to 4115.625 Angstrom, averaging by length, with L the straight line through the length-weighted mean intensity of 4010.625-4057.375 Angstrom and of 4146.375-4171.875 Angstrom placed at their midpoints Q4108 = 0.12 mag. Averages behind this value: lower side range 2.1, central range 1.78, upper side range 1.91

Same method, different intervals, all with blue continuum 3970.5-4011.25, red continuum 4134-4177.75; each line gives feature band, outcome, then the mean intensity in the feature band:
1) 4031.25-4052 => -0.11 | 2.12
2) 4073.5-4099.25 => 0.02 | 1.89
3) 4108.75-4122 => 0.06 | 1.83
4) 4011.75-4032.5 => -0.09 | 2.07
